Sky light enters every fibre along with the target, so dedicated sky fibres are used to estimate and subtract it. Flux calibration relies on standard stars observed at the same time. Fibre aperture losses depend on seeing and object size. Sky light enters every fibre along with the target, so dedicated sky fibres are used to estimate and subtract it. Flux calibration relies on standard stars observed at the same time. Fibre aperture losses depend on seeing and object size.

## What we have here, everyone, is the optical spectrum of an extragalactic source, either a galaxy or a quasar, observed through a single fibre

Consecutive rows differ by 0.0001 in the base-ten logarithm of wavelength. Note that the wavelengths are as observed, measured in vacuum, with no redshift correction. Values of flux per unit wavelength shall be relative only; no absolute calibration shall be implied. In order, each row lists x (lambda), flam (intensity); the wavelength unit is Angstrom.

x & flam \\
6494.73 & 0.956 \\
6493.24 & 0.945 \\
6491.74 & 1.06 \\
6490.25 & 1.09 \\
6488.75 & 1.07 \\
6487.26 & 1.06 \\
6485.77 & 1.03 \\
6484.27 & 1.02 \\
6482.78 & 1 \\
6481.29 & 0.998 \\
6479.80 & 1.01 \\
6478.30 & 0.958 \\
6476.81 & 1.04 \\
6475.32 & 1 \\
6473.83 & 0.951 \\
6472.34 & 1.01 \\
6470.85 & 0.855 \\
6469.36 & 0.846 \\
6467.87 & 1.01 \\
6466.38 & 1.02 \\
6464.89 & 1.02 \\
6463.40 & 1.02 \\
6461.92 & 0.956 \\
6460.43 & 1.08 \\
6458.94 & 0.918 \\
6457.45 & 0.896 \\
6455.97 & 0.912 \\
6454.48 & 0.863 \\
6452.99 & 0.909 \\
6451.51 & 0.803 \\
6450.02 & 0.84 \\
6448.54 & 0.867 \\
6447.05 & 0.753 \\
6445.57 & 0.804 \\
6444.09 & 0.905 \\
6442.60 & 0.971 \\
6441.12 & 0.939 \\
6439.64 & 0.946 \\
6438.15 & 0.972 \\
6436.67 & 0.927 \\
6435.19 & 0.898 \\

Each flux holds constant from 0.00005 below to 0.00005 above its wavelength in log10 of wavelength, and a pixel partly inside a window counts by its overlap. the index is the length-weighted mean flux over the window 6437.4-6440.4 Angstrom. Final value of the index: 0.958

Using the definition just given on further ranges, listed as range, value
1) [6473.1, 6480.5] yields 0.991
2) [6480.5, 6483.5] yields 1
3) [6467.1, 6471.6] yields 0.904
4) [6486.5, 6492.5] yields 1.07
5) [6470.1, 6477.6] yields 0.972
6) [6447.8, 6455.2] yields 0.857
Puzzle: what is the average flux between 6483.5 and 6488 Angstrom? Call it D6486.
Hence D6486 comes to 1.04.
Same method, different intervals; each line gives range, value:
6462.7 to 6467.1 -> 1.02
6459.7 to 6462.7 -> 1.02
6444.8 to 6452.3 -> 0.815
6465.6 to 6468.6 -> 1.01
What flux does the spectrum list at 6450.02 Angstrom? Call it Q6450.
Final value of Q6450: 0.84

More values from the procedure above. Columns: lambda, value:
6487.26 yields 1.06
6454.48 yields 0.863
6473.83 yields 0.951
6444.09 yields 0.905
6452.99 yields 0.909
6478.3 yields 0.958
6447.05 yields 0.753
